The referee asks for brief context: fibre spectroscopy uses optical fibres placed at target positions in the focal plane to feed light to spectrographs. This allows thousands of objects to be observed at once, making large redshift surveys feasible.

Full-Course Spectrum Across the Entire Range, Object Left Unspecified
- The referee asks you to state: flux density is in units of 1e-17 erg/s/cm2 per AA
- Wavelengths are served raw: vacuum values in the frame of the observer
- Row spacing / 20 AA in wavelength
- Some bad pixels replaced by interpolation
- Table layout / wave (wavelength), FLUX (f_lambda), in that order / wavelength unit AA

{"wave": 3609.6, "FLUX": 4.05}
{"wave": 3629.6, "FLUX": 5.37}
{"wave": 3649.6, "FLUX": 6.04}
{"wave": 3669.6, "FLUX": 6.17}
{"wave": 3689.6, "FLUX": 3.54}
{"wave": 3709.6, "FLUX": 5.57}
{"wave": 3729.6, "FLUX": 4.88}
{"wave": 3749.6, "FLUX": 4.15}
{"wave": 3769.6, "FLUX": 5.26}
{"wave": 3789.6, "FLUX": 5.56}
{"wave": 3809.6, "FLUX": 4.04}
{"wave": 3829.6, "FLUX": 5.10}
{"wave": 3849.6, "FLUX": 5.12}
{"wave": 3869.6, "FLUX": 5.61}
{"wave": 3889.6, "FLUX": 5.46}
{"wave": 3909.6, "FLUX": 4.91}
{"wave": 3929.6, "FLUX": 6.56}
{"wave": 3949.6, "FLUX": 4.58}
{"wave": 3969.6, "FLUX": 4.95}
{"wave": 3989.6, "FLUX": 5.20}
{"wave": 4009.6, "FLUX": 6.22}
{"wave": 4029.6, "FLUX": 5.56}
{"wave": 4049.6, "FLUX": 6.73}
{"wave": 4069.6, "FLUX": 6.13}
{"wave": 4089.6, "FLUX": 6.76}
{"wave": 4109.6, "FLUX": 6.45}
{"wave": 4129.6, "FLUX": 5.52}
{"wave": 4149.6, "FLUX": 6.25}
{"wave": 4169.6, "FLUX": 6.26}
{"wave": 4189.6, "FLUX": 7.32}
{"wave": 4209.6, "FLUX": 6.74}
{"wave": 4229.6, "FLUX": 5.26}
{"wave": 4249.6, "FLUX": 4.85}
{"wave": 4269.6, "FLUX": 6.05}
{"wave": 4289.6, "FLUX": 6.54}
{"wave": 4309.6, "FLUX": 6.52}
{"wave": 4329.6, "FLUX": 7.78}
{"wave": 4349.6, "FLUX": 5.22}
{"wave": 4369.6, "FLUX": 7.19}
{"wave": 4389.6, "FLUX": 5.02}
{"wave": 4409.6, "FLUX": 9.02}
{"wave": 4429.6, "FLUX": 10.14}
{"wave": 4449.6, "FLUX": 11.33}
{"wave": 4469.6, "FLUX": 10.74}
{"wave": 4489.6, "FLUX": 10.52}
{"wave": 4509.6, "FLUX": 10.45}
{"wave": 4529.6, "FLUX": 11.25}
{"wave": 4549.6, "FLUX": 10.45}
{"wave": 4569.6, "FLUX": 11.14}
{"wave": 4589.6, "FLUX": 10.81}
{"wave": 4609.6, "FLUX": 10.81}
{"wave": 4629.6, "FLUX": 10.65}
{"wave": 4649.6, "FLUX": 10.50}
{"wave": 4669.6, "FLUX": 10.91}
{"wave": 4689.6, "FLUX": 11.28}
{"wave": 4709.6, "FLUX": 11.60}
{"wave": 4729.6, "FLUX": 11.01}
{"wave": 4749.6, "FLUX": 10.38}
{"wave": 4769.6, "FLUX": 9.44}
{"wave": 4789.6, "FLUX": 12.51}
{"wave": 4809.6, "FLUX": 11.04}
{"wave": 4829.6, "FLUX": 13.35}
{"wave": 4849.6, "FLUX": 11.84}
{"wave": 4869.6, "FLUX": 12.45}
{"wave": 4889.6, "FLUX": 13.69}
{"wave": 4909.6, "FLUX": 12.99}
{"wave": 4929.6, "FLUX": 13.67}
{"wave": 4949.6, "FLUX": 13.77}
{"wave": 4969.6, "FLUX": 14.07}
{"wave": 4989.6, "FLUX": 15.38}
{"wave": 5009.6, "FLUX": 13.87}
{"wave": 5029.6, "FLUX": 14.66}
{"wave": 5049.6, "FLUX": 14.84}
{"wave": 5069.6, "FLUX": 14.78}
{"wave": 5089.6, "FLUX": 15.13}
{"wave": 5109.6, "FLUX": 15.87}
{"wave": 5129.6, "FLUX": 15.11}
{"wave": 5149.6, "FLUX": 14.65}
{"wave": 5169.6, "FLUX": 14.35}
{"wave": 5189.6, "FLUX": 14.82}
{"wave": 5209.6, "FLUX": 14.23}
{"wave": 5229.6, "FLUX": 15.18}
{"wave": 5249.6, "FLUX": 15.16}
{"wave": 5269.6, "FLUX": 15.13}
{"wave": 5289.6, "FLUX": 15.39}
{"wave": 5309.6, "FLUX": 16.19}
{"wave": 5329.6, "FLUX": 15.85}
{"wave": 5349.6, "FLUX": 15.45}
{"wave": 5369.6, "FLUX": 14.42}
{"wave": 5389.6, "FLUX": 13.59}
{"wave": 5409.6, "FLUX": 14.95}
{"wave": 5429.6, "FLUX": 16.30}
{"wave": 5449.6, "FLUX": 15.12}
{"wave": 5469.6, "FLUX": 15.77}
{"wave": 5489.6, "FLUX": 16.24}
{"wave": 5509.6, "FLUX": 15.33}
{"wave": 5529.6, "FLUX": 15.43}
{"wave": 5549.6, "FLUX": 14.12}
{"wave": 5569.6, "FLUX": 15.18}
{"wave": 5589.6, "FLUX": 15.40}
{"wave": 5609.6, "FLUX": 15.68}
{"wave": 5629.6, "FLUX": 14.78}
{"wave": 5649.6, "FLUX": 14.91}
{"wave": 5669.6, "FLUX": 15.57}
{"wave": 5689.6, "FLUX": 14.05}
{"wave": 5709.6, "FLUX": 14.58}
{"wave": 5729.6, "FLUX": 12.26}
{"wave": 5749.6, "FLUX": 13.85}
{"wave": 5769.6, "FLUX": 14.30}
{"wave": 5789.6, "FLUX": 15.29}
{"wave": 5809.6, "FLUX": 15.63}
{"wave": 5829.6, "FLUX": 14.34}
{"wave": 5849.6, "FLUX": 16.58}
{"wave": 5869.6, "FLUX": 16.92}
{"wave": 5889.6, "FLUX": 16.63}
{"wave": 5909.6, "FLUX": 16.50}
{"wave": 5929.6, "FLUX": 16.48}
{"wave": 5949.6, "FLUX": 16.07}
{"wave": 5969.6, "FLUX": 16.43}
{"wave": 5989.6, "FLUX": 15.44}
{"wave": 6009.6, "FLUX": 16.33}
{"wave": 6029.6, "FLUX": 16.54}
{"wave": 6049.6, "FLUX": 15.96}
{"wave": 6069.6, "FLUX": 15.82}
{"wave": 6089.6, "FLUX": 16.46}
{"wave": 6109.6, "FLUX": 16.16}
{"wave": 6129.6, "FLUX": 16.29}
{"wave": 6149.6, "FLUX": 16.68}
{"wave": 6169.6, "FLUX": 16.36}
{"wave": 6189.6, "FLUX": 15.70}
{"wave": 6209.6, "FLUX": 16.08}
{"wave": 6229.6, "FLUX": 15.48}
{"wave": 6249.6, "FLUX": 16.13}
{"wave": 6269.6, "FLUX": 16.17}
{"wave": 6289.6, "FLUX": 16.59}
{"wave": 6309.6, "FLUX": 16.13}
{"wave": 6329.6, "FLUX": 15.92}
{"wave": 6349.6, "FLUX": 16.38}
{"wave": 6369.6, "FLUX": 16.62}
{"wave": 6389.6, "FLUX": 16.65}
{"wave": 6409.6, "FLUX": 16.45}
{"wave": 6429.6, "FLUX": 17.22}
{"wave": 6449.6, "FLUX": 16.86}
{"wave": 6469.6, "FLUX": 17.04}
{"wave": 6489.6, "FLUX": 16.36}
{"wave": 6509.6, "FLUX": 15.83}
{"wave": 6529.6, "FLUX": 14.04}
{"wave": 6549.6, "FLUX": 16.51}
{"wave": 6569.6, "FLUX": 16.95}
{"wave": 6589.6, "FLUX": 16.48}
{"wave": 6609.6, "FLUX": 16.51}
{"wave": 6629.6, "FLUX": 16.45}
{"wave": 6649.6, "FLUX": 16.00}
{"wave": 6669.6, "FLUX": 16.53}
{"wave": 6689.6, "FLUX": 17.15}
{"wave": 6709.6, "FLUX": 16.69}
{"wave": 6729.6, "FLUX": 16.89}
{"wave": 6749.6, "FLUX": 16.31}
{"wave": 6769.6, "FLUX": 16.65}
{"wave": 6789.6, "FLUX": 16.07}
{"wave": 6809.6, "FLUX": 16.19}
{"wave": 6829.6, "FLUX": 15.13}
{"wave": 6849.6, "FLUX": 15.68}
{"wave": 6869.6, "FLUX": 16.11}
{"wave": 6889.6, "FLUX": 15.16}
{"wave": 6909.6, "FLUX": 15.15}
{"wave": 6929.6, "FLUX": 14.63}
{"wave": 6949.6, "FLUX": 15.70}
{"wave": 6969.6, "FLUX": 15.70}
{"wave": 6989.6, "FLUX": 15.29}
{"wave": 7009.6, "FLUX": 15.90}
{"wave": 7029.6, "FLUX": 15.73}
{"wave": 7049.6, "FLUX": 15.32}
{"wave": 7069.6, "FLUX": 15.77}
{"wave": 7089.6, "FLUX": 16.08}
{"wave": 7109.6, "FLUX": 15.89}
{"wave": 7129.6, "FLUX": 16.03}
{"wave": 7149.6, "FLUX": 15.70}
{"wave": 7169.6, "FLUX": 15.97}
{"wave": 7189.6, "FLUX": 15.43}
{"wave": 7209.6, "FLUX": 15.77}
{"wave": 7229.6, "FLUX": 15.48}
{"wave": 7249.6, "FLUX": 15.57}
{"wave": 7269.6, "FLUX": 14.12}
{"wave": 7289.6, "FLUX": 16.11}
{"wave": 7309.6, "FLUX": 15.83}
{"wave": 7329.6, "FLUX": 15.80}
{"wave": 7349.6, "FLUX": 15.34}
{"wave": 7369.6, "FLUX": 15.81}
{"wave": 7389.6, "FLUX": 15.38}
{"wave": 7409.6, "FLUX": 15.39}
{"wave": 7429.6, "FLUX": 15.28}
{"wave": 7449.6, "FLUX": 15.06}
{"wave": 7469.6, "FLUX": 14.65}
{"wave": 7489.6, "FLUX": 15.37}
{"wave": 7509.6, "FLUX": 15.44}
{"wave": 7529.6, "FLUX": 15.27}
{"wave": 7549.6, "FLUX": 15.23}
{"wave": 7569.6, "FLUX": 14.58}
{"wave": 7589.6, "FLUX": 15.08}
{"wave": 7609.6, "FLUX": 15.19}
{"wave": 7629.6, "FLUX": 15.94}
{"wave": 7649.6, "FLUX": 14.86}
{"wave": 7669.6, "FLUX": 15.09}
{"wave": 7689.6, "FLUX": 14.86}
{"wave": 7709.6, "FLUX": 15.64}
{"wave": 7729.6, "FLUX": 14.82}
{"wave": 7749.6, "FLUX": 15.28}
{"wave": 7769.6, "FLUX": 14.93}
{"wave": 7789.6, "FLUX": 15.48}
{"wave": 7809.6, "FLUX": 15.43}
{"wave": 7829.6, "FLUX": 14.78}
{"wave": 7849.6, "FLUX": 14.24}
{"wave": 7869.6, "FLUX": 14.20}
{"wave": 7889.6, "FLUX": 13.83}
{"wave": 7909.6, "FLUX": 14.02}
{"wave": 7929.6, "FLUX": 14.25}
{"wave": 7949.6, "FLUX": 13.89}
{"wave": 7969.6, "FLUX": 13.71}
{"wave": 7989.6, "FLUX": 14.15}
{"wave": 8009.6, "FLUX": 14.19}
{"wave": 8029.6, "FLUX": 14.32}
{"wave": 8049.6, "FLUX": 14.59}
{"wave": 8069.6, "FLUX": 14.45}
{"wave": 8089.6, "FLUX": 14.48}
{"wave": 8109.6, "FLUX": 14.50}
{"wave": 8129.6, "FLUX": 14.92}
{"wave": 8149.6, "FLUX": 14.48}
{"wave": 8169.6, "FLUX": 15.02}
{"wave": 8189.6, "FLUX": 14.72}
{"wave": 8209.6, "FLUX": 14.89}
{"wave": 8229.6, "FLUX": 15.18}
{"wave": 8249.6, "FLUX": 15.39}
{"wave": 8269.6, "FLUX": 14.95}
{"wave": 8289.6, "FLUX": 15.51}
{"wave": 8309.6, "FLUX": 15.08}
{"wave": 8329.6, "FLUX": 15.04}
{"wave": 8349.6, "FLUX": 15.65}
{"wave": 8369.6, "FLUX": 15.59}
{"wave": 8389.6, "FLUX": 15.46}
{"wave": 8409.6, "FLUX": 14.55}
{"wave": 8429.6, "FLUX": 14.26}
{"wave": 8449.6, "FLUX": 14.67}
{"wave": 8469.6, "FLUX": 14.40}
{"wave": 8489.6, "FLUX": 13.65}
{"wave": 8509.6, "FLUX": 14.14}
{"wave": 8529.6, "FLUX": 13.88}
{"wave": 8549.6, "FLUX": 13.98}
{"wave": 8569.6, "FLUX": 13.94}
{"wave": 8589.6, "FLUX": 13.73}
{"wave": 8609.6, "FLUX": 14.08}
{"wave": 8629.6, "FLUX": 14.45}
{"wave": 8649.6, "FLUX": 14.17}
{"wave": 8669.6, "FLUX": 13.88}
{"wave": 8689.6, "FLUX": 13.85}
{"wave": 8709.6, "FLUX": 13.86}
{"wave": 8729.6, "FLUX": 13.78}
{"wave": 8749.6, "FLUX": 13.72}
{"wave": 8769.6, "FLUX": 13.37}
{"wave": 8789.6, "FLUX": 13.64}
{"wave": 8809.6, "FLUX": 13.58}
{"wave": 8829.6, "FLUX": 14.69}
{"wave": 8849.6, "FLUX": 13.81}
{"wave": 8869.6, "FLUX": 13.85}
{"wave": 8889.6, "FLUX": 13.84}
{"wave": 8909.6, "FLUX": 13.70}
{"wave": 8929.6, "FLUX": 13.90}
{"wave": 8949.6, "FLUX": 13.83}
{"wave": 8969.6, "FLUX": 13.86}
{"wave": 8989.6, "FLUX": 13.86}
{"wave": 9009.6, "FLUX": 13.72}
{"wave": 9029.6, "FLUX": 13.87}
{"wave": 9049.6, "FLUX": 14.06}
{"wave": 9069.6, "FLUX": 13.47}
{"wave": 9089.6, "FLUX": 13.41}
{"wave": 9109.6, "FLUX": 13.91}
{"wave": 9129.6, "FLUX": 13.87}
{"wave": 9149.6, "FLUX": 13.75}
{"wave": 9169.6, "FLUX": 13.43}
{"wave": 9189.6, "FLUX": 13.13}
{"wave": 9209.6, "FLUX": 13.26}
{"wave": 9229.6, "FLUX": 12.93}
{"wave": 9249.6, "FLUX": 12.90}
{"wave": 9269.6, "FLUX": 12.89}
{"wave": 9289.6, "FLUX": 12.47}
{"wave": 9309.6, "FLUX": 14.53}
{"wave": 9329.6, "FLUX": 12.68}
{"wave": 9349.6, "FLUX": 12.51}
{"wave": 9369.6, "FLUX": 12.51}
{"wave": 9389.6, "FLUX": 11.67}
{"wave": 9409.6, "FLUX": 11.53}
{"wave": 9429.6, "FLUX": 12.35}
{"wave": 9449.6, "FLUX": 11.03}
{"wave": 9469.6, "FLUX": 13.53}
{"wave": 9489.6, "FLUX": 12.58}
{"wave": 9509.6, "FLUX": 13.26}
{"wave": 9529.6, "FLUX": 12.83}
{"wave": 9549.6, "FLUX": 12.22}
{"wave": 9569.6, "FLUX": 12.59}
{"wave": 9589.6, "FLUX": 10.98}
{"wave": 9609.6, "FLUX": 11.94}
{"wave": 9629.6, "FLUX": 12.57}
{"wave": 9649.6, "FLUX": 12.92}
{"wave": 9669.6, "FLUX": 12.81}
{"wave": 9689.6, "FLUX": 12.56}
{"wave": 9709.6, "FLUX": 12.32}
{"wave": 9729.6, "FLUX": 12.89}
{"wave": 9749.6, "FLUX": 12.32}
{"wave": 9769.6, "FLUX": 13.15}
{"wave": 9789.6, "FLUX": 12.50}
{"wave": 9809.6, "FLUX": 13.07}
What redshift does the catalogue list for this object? 0.11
